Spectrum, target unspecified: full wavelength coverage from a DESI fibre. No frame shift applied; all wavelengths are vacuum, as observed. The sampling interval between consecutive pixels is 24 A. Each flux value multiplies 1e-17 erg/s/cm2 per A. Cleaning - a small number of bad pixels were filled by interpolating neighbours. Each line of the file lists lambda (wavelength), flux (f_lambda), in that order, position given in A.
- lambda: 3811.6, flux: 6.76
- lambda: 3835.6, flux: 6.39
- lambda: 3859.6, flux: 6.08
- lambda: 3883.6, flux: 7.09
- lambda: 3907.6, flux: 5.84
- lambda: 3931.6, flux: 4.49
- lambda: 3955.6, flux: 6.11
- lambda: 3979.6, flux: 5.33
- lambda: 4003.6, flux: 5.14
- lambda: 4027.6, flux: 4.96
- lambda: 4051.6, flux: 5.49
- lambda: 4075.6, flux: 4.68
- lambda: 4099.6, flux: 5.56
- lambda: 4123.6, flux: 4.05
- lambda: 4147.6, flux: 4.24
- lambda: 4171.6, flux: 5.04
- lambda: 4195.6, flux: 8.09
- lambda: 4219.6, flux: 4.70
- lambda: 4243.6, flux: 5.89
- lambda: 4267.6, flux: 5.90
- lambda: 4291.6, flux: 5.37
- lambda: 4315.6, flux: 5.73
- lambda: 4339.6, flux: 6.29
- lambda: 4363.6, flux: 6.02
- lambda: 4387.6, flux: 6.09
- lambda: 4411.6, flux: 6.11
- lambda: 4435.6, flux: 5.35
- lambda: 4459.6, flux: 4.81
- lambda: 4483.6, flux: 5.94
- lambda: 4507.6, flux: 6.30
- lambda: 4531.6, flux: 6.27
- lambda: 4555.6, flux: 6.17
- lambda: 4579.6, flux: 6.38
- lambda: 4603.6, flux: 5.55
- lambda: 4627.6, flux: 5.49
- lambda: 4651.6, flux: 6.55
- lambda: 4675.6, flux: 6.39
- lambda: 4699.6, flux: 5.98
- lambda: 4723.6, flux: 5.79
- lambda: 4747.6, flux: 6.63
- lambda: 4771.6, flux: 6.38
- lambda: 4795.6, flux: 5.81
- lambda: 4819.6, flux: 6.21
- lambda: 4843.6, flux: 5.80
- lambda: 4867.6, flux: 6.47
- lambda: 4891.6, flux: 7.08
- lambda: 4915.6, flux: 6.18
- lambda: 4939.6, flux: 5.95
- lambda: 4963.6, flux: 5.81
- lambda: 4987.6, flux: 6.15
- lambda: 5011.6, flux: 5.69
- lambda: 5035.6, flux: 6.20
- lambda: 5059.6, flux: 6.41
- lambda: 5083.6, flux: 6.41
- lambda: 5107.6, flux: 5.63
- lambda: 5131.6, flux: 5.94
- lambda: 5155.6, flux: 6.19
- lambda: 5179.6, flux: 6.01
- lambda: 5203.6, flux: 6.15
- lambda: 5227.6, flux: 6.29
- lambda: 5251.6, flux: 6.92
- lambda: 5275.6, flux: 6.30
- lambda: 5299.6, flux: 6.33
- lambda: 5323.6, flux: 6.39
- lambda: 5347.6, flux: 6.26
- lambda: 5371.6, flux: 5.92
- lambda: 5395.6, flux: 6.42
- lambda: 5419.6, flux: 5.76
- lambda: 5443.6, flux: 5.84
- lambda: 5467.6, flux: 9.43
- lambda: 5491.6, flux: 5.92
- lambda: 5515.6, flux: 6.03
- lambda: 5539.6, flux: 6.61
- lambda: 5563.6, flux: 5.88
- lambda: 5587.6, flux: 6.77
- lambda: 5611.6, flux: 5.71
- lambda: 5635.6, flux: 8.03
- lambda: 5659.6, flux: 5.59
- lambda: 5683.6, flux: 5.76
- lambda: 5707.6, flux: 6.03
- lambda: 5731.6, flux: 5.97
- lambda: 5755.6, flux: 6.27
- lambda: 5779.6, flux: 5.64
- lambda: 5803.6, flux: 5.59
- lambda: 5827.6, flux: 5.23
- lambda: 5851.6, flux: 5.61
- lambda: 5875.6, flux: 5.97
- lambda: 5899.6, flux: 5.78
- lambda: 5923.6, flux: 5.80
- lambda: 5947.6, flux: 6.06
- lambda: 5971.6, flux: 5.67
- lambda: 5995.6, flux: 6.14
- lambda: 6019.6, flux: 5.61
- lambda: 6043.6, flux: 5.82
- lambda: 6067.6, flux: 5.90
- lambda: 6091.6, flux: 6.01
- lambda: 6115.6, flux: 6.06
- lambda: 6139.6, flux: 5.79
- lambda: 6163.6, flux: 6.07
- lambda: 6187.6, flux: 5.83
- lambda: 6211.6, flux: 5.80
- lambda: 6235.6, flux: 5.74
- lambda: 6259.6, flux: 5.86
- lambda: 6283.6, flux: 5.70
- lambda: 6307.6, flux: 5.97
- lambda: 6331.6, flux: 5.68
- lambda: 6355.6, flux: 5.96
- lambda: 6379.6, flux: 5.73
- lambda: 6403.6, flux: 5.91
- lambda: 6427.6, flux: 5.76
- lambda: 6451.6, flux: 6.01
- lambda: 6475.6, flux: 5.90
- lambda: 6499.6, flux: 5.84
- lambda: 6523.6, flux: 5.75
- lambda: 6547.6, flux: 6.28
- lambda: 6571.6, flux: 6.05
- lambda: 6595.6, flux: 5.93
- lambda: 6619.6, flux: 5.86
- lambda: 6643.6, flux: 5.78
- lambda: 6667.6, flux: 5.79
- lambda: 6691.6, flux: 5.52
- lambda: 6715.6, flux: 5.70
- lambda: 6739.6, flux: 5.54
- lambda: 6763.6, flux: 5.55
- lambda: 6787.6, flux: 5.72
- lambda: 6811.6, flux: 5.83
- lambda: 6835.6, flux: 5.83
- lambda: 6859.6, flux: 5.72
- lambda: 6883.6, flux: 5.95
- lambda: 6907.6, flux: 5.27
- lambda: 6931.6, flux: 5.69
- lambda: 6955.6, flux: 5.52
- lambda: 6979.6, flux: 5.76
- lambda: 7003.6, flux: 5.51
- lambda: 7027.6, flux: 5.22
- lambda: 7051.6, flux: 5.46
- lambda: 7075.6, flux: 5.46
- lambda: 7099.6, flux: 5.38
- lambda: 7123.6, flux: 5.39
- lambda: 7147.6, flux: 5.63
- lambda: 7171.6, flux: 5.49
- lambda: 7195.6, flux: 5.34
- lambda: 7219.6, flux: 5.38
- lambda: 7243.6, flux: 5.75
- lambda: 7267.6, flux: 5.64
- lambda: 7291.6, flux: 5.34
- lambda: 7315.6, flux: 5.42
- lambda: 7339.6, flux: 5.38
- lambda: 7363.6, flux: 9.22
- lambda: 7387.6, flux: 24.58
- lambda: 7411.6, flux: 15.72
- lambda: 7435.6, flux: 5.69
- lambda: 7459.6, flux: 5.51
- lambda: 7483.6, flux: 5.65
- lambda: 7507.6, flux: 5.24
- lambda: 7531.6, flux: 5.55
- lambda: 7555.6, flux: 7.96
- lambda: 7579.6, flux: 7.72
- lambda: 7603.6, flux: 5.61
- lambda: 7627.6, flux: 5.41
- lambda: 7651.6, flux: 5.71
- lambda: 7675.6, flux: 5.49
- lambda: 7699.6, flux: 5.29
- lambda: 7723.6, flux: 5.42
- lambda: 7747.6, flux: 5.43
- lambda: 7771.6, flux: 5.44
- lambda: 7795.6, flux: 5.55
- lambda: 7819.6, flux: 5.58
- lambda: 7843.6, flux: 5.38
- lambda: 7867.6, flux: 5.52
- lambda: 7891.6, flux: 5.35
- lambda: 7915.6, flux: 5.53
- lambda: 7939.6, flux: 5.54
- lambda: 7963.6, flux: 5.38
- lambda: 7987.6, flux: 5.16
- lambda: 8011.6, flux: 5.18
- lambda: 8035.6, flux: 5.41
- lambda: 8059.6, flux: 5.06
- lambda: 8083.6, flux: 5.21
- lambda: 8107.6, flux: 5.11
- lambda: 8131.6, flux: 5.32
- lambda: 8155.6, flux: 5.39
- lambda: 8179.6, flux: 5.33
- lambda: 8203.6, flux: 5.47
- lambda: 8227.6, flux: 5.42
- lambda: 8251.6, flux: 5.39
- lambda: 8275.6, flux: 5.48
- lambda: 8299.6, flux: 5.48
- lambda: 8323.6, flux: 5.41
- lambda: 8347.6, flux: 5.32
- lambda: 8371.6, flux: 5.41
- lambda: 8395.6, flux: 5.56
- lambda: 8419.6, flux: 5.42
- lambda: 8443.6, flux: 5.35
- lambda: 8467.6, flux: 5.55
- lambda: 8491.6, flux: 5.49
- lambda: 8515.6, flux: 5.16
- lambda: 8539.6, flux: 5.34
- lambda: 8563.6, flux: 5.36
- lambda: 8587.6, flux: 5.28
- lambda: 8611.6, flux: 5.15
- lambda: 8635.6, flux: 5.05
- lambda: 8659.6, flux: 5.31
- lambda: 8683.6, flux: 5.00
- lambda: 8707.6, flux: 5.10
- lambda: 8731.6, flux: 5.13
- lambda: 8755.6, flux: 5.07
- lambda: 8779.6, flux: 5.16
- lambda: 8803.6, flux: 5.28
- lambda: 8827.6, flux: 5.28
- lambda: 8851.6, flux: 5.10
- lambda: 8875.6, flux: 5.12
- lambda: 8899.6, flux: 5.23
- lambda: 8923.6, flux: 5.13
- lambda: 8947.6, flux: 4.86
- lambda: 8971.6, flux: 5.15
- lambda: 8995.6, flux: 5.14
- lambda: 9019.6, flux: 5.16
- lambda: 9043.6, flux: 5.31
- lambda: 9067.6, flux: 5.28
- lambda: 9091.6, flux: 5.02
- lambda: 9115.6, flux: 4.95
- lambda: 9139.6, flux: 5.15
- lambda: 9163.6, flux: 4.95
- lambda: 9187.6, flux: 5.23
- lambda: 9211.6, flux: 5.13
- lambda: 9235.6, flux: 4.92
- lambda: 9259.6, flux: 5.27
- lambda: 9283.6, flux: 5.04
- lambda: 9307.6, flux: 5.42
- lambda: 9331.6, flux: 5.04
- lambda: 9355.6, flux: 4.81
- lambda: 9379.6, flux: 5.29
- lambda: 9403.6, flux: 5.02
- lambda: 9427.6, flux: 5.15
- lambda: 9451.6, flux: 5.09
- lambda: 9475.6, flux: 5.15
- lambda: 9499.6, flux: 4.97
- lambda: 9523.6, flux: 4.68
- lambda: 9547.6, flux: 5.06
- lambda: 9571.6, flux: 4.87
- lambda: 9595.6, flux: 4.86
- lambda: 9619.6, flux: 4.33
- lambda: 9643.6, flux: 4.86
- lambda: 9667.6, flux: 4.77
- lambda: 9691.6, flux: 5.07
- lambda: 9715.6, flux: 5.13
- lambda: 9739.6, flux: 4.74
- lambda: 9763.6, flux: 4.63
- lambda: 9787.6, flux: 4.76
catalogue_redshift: 0.125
